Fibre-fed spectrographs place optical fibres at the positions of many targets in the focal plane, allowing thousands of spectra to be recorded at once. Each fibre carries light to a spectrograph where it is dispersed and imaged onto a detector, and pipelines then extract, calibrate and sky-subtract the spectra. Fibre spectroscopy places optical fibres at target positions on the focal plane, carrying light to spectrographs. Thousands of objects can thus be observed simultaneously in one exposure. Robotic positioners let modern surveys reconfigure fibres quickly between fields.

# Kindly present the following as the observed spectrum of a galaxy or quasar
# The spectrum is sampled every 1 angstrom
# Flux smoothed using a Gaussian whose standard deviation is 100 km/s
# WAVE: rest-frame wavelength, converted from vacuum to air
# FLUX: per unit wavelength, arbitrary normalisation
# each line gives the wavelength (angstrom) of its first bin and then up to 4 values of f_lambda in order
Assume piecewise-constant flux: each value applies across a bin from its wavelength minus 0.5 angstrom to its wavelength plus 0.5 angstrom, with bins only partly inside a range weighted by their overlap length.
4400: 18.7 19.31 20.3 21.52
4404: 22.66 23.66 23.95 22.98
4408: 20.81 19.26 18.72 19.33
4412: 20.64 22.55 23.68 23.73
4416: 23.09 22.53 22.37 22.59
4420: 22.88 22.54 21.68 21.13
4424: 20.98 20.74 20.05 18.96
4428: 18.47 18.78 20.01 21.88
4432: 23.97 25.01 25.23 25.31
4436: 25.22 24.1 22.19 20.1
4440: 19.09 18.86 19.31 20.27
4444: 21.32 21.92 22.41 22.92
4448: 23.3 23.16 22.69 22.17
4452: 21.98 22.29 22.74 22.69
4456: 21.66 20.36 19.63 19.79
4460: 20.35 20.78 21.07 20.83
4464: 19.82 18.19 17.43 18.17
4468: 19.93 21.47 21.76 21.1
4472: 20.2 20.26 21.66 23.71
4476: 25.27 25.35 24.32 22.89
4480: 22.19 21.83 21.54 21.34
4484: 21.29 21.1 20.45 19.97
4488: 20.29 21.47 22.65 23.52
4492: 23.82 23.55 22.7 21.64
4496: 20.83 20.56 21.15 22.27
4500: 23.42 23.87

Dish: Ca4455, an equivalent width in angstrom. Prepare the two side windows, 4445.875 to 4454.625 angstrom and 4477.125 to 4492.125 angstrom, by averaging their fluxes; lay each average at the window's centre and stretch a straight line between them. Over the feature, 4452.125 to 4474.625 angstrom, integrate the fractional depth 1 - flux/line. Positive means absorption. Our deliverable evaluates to 1.8 angstrom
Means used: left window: 22.6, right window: 21.9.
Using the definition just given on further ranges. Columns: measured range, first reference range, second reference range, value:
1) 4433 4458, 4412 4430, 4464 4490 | -0.8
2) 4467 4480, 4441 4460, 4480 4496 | -0.3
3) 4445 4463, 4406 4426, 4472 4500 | 0.2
